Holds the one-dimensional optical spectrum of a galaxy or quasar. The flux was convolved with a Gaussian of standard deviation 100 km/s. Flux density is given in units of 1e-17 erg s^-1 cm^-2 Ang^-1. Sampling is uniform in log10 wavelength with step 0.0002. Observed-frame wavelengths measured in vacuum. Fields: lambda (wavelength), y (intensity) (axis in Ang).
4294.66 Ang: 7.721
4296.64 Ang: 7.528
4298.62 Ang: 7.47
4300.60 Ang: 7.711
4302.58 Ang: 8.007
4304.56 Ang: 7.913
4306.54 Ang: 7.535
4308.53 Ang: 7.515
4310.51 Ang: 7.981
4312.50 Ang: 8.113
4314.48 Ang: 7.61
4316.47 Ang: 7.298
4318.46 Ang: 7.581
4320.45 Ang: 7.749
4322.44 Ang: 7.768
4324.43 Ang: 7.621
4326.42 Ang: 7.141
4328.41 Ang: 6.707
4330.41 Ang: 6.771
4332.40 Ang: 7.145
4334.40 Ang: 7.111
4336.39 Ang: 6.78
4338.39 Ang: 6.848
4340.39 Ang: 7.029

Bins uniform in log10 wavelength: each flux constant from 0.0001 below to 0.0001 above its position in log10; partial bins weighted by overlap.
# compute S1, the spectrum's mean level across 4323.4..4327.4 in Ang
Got 7.39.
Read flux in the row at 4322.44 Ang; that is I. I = 7.768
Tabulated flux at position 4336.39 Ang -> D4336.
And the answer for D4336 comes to 6.78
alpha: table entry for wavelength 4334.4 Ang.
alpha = 7.111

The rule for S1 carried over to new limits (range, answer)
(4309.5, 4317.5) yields 7.75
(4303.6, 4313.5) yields 7.81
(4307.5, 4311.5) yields 7.74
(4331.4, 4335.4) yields 7.14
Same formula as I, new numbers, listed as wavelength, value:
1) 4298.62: 7.47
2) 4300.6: 7.711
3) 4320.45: 7.749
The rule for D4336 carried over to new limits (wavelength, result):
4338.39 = 6.848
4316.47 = 7.298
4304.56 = 7.913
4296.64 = 7.528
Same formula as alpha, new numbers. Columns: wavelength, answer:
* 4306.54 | 7.535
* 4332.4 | 7.145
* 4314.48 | 7.61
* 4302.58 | 8.007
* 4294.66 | 7.721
